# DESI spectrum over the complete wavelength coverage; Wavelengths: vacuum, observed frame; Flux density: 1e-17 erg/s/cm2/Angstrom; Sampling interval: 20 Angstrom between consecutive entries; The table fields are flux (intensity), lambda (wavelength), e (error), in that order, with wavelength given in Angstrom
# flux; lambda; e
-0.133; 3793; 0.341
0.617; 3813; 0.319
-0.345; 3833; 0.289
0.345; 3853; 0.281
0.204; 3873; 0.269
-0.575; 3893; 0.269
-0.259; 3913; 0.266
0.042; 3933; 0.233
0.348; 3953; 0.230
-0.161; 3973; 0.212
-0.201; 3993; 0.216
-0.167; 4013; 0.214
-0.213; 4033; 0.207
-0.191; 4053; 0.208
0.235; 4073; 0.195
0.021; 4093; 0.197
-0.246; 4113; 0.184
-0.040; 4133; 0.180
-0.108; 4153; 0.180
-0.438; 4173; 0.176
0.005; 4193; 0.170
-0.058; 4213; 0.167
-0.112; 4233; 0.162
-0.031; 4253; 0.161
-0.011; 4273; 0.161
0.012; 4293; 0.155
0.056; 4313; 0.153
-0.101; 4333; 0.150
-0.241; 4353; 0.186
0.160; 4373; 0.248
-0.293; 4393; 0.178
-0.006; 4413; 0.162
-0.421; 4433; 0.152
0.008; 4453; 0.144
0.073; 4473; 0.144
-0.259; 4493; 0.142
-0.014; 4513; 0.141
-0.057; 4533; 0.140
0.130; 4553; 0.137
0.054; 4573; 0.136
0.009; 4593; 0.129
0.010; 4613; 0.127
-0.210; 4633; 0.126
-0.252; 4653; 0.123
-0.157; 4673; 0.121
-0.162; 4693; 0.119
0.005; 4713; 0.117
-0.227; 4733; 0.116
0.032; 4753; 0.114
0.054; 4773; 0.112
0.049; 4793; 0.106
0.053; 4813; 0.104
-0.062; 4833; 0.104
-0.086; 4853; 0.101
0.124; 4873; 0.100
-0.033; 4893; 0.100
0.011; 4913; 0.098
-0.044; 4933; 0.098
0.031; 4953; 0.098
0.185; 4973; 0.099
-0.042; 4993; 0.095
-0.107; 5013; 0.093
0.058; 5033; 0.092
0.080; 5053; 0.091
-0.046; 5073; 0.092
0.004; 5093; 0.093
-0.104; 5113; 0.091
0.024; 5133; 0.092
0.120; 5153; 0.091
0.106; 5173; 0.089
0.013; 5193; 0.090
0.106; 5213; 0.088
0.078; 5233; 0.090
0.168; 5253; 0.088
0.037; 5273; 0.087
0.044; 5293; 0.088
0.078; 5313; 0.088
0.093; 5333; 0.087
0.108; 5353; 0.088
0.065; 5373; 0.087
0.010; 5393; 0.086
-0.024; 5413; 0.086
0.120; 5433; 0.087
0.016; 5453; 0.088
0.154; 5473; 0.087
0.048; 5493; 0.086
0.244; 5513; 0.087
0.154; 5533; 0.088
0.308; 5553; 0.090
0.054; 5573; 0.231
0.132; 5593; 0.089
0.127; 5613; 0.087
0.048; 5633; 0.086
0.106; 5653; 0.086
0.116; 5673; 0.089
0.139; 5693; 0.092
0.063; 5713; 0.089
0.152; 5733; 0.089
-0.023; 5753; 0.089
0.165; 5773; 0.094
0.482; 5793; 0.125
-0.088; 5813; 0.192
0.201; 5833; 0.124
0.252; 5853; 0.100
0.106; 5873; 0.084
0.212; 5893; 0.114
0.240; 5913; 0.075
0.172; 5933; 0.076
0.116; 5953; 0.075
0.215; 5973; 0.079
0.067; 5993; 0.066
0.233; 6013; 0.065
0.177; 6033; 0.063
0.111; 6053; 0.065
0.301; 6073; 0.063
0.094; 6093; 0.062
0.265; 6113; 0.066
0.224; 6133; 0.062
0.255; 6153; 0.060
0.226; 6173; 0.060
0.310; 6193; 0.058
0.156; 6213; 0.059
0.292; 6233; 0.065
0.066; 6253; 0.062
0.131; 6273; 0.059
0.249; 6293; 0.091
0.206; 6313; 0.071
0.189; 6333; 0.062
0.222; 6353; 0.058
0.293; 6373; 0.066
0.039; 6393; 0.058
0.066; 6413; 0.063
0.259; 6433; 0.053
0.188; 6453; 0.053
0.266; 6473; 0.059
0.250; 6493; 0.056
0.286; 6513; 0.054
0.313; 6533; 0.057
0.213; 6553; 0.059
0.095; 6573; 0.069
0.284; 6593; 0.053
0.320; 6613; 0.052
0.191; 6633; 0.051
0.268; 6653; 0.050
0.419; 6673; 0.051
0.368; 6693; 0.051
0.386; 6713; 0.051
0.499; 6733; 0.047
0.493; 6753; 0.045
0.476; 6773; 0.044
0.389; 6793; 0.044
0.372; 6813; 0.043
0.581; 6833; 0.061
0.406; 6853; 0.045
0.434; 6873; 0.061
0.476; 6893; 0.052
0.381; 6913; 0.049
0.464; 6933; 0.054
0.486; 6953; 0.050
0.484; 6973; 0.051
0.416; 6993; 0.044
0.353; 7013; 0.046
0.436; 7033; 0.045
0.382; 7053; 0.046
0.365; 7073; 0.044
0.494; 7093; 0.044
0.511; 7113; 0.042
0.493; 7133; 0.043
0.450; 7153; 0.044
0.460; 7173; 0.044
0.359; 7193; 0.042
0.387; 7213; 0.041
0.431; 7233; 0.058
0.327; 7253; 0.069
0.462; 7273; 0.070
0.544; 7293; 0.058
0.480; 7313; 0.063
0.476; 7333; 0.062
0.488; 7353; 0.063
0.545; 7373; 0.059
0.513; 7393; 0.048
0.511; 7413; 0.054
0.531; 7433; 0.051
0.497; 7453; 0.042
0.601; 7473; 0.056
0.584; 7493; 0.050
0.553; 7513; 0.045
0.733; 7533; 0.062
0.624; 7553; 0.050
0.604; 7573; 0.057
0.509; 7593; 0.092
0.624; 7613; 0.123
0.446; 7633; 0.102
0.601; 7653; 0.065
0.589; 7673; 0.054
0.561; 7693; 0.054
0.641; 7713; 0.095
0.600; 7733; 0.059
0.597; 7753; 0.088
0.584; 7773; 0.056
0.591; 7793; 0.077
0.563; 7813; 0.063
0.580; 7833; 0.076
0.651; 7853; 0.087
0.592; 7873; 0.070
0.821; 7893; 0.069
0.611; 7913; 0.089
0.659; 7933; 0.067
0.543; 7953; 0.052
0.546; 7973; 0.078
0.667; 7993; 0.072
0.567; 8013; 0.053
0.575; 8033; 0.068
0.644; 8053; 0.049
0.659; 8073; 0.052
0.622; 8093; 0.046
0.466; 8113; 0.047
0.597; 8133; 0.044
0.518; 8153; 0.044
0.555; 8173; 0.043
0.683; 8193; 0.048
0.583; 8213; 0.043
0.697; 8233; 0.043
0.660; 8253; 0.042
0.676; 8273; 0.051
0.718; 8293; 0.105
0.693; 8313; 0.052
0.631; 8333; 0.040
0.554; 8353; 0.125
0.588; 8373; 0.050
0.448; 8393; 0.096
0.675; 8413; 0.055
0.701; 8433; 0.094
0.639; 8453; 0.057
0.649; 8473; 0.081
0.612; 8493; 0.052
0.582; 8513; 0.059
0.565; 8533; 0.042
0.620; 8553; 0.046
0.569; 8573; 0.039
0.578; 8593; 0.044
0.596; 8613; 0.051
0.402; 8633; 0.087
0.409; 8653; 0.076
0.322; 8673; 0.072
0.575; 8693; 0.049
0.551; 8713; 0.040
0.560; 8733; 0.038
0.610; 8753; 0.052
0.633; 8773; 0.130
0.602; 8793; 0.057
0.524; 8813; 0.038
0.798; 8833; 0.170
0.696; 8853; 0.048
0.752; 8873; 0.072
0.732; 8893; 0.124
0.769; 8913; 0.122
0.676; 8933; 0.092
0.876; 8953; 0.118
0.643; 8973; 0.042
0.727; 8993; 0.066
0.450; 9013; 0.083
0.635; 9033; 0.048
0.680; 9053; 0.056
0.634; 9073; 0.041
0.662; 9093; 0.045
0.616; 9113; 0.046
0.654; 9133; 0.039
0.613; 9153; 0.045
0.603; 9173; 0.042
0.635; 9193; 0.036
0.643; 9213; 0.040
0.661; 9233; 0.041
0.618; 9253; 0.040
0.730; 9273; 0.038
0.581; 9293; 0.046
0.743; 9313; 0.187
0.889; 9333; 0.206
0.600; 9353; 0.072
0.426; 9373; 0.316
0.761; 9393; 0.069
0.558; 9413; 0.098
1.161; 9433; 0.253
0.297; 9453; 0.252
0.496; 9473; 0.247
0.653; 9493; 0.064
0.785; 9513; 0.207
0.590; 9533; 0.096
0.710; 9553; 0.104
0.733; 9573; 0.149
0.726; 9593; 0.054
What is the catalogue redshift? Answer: 0.671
